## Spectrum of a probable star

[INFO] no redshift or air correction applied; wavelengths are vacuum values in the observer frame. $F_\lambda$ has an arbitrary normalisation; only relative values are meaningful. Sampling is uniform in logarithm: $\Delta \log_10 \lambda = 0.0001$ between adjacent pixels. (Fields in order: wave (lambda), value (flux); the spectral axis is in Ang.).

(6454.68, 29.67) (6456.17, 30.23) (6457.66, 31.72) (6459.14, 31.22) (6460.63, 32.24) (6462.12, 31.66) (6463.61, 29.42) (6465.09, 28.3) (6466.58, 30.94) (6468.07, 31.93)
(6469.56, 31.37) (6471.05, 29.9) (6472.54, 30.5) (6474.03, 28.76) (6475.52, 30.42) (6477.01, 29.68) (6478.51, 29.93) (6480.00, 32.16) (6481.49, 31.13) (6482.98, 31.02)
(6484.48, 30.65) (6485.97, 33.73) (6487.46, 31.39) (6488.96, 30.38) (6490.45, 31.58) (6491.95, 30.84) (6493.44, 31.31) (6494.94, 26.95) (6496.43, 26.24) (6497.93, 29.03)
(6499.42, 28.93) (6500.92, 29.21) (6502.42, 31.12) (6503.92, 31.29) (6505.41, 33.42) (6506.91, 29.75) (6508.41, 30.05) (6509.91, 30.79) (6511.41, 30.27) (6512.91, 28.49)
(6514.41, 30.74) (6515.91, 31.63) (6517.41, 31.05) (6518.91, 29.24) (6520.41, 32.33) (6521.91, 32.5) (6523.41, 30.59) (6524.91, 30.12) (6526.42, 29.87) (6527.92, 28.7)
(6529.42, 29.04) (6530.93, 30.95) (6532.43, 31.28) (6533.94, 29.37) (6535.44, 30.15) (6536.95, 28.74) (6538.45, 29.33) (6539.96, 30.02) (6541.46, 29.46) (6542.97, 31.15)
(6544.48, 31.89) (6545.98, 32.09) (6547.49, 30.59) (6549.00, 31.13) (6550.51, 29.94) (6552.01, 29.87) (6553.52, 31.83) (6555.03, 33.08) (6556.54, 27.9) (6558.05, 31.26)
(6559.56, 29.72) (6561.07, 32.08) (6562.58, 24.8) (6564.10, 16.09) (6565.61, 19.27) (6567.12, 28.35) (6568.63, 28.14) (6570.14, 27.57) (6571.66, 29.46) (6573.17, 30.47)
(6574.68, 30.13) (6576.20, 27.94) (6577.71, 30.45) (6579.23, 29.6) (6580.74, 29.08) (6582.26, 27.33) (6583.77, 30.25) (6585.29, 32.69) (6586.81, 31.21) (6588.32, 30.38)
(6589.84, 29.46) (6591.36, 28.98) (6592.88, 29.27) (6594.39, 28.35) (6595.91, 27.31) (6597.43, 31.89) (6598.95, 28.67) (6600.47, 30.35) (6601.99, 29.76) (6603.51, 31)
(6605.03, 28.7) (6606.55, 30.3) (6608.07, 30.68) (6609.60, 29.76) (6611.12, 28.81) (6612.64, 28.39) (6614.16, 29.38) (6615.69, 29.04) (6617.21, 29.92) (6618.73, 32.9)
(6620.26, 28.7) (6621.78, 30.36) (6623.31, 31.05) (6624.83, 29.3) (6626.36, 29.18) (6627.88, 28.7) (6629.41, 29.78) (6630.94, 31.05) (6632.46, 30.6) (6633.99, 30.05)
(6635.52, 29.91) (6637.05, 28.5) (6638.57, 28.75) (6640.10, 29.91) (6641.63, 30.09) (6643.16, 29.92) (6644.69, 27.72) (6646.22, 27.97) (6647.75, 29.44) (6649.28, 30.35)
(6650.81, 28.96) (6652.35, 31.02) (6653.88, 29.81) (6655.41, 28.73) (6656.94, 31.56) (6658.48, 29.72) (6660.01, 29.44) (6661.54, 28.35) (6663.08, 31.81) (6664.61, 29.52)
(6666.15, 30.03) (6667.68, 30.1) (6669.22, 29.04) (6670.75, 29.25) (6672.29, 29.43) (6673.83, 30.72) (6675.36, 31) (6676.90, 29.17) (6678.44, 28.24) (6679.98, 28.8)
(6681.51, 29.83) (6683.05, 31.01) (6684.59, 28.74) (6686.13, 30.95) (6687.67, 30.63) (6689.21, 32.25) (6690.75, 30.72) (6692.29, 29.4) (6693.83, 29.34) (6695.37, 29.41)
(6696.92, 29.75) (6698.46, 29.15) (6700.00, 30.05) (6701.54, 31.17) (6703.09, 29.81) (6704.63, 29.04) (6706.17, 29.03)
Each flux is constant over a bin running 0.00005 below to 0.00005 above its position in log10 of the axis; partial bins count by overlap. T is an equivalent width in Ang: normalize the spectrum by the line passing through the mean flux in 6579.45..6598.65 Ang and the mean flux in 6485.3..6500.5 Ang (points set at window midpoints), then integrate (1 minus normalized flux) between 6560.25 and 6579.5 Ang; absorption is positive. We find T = 1.63 Ang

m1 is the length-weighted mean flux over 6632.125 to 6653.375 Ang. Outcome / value 29.5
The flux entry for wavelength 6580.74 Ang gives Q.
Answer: 29.08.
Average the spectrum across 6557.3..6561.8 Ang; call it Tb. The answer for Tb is 31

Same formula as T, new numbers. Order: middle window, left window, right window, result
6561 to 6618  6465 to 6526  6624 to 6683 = 2.28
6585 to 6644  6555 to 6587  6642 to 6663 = -1.67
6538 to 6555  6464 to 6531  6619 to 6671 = -0.35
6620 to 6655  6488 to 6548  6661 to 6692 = 0.50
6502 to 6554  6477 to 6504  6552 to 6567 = -3.16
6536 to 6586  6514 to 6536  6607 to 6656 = 1.79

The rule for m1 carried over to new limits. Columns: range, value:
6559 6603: 28.6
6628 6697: 29.8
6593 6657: 29.7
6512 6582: 29.5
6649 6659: 30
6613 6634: 30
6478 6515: 30.4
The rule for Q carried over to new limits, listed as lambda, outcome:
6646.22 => 27.97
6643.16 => 29.92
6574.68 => 30.13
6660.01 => 29.44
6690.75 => 30.72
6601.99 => 29.76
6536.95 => 28.74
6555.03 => 33.08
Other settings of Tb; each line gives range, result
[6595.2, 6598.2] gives 29.6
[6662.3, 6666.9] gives 30.4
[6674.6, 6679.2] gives 29.4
